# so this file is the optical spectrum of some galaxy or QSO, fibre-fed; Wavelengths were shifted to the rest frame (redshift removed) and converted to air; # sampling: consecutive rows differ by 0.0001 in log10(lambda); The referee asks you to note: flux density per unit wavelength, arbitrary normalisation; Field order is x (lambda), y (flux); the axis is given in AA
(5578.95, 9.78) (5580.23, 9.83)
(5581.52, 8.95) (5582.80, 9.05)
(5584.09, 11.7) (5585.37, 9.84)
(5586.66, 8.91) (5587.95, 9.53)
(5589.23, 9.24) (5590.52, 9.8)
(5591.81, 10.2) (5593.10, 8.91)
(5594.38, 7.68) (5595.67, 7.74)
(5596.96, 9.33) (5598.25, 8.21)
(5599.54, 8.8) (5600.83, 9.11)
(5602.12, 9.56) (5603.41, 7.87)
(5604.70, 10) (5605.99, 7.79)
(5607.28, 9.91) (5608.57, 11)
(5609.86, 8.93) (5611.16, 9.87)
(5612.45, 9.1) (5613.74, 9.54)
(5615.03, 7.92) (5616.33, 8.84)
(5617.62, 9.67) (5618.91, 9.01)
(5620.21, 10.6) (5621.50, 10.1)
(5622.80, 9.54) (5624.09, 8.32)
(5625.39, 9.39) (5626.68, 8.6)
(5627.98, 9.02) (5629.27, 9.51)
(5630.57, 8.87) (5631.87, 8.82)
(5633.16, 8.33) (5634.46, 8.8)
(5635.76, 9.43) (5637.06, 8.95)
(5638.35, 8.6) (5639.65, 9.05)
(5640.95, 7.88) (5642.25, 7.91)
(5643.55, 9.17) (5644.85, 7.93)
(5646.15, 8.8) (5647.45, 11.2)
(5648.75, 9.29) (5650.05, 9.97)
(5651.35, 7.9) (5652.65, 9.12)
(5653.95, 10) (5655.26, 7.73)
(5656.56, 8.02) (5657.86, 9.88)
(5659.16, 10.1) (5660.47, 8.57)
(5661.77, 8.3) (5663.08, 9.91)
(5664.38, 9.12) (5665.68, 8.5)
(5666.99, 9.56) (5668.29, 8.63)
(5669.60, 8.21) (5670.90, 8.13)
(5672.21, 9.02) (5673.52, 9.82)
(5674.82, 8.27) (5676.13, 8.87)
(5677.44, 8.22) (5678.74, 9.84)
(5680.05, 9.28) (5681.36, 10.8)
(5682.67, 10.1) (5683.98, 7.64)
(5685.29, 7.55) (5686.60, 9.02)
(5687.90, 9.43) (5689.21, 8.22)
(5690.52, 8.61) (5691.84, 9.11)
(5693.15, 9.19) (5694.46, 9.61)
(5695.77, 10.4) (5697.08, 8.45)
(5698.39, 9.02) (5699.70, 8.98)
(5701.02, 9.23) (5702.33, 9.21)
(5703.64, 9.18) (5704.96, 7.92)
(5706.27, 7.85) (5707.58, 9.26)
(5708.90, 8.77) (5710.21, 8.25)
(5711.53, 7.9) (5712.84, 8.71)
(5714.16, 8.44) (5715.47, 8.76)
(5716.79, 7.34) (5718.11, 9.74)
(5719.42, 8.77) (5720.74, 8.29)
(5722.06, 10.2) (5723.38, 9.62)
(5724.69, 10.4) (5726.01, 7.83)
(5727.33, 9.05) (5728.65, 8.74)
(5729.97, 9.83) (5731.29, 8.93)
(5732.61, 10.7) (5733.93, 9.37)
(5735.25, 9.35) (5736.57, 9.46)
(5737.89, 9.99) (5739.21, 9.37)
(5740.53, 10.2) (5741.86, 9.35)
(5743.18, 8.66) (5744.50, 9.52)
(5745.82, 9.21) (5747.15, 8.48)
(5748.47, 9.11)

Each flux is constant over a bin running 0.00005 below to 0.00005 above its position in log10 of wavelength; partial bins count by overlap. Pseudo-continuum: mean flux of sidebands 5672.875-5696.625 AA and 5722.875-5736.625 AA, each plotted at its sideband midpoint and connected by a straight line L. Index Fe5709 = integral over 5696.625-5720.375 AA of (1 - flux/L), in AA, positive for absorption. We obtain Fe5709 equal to 1.5 AA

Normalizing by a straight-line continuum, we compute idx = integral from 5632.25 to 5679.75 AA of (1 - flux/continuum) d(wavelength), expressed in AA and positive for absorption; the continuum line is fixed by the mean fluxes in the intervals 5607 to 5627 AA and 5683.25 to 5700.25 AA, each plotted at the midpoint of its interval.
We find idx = 1.1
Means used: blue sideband 9.4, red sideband 8.87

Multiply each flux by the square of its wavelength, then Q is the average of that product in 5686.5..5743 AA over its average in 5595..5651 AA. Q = 1.0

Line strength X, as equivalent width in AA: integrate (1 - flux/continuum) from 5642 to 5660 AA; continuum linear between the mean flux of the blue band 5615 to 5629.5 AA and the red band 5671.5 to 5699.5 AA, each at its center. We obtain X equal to 0.15 AA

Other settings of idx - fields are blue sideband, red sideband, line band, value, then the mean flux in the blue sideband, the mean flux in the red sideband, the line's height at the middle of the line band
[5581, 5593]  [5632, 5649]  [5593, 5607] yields 1.2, 9.66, 8.86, 9.47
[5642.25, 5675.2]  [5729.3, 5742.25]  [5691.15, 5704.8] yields 0.2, 8.99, 9.66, 9.33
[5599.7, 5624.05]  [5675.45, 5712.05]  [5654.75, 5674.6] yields 0.4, 9.32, 8.93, 9.07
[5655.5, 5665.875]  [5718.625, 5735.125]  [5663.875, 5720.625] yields 1.9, 9.03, 9.32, 9.17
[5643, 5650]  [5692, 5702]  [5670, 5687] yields 0.6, 9.34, 9.26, 9.29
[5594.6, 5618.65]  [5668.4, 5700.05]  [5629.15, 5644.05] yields 0.5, 9.04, 8.99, 9.02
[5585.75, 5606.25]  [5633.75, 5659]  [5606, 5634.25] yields -0.9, 8.95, 8.95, 8.95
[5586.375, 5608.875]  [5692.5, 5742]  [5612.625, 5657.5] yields 0.4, 9.06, 9.09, 9.07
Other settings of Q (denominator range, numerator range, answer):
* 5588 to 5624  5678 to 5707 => 1.01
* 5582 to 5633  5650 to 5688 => 0.99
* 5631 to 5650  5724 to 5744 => 1.09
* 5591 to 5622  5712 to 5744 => 1.05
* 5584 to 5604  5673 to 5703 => 1.03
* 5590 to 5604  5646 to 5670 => 1.05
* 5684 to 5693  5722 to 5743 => 1.12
